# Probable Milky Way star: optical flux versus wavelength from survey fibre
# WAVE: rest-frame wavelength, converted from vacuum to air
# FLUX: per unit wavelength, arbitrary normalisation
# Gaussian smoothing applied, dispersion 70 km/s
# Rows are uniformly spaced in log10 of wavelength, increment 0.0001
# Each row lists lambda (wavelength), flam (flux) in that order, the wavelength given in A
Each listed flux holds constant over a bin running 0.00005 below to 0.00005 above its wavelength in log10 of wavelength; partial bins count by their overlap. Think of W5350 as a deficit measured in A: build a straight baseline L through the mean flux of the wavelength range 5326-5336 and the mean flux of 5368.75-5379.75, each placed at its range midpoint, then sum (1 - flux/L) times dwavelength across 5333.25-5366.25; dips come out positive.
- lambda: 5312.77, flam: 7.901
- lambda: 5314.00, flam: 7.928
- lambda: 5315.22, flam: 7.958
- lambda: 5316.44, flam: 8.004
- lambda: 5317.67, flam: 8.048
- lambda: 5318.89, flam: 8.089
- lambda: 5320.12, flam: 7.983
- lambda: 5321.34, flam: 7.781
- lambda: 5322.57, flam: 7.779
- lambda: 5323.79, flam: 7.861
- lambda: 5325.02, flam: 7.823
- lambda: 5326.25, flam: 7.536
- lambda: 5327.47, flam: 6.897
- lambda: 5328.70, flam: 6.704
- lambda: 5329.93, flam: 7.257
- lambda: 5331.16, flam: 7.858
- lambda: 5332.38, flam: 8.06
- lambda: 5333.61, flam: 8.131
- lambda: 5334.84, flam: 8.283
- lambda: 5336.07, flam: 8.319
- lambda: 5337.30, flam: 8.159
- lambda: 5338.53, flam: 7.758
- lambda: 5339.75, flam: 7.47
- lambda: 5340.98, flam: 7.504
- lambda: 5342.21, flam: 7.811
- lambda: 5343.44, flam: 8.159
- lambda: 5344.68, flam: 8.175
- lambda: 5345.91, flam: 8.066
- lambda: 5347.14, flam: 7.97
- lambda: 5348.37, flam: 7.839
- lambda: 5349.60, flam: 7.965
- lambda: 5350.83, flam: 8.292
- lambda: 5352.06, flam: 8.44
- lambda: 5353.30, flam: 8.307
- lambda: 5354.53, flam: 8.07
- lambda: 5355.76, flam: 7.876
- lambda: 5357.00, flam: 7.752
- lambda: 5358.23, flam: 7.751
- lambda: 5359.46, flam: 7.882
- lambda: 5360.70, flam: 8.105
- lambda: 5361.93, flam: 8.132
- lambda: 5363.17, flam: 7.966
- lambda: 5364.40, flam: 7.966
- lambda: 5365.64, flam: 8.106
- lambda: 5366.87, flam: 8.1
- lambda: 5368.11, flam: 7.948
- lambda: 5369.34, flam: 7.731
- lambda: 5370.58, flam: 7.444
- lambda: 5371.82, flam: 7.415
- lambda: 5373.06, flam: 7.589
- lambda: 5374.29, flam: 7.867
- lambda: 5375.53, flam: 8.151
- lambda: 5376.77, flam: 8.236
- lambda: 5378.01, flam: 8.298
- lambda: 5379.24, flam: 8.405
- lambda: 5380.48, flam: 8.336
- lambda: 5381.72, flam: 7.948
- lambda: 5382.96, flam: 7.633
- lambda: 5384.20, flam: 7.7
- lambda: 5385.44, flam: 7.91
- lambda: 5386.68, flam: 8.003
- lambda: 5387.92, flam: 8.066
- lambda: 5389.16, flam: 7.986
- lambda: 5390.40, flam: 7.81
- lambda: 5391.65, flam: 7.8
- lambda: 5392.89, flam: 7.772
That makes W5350 -1.1 A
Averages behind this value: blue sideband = 7.63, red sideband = 7.9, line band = 8.01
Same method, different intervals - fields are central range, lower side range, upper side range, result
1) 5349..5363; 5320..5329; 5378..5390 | -0.5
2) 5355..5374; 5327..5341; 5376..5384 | 0.3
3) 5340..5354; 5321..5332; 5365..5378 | -0.7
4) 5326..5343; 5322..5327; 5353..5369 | 0.2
